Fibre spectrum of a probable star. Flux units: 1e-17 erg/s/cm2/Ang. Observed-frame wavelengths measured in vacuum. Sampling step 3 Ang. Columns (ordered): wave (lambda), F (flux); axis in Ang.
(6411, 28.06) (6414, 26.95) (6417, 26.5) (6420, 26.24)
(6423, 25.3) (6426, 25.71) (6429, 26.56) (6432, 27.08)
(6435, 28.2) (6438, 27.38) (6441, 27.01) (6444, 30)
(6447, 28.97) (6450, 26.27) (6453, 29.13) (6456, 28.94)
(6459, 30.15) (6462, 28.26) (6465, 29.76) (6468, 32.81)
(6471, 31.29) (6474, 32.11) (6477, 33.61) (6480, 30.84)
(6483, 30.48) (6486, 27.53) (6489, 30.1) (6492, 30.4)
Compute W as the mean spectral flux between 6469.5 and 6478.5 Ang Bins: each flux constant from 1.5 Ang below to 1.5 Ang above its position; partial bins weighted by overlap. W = 32.3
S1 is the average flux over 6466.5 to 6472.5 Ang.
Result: 32.1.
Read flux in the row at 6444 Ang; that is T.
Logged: 30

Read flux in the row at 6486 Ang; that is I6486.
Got 27.53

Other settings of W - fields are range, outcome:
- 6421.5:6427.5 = 25.5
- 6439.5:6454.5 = 28.3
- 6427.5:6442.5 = 27.2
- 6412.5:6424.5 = 26.2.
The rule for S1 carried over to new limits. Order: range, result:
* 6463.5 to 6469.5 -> 31.3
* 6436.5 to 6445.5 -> 28.1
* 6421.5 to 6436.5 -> 26.6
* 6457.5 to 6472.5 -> 30.5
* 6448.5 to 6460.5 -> 28.6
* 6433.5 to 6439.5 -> 27.8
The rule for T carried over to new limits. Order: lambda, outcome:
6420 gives 26.24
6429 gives 26.56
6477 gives 33.61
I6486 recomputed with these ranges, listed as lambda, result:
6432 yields 27.08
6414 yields 26.95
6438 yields 27.38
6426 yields 25.71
